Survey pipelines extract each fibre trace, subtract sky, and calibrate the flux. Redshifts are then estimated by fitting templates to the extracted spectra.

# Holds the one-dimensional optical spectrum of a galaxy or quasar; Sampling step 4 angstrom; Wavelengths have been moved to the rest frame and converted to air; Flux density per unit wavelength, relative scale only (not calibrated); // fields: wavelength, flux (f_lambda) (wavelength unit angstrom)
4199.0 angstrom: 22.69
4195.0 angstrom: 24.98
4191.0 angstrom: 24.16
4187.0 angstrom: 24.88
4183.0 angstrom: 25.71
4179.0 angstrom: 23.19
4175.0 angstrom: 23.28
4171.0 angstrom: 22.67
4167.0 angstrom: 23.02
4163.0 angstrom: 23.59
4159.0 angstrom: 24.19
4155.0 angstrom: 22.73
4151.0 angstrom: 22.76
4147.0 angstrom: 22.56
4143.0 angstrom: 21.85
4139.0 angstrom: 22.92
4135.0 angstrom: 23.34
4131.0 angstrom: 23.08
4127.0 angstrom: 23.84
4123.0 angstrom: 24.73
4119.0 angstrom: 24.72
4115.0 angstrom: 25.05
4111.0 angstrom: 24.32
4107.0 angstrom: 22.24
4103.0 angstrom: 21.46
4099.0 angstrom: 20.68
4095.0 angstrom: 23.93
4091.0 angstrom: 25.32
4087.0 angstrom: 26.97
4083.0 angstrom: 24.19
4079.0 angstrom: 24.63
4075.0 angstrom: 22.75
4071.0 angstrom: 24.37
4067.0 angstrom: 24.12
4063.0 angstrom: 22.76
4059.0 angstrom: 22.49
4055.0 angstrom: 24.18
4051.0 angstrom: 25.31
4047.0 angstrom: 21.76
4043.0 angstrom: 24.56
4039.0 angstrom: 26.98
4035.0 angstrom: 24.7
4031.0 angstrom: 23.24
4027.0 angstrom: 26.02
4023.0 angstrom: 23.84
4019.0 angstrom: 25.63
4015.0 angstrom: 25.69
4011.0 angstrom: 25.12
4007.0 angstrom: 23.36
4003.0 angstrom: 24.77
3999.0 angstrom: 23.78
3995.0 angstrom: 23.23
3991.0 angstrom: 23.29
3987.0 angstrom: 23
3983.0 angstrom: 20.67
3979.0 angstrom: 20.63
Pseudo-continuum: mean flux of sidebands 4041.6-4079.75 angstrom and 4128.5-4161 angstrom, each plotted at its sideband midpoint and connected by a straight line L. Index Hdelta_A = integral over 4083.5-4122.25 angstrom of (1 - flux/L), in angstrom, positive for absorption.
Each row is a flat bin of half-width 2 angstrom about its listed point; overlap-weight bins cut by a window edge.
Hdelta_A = -1.00 angstrom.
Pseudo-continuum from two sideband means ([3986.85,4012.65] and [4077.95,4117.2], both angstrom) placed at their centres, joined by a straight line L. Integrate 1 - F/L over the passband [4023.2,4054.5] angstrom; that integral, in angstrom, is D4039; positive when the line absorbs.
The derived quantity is -1.0 angstrom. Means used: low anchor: 23.8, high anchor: 23.9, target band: 24.6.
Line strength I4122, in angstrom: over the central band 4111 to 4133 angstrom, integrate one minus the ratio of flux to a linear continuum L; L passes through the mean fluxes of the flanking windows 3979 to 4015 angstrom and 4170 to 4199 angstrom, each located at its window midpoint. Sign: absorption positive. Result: -0.4 angstrom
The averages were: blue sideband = 23.4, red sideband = 24.1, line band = 24.3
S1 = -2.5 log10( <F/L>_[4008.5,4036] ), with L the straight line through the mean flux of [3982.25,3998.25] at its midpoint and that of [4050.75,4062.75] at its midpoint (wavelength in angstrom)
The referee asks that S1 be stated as -0.08 mag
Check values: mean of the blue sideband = 22.8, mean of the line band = 24.9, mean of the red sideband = 23.6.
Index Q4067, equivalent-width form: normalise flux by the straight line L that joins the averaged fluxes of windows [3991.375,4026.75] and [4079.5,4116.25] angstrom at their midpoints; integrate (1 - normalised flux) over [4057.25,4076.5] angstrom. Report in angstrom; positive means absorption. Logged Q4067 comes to 0.6 angstrom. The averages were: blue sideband 24.5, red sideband 23.8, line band 23.3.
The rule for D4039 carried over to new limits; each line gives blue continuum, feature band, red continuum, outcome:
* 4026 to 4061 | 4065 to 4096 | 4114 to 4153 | -0.78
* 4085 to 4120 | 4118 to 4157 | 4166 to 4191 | 1.02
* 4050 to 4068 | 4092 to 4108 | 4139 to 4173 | 0.74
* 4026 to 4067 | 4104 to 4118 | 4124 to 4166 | -0.17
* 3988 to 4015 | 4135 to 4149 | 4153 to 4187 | 0.66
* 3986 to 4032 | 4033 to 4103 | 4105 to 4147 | -0.29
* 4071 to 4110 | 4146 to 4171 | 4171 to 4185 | 0.72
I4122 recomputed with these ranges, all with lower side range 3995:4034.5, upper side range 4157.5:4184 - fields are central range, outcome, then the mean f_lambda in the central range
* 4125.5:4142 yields 0.4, 23.2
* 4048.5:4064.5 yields 0.4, 23.7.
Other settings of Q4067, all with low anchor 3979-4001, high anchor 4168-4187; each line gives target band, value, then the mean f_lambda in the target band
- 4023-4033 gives -0.7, 24.5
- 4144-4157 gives 0.6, 22.6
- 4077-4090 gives -1.2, 25.3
